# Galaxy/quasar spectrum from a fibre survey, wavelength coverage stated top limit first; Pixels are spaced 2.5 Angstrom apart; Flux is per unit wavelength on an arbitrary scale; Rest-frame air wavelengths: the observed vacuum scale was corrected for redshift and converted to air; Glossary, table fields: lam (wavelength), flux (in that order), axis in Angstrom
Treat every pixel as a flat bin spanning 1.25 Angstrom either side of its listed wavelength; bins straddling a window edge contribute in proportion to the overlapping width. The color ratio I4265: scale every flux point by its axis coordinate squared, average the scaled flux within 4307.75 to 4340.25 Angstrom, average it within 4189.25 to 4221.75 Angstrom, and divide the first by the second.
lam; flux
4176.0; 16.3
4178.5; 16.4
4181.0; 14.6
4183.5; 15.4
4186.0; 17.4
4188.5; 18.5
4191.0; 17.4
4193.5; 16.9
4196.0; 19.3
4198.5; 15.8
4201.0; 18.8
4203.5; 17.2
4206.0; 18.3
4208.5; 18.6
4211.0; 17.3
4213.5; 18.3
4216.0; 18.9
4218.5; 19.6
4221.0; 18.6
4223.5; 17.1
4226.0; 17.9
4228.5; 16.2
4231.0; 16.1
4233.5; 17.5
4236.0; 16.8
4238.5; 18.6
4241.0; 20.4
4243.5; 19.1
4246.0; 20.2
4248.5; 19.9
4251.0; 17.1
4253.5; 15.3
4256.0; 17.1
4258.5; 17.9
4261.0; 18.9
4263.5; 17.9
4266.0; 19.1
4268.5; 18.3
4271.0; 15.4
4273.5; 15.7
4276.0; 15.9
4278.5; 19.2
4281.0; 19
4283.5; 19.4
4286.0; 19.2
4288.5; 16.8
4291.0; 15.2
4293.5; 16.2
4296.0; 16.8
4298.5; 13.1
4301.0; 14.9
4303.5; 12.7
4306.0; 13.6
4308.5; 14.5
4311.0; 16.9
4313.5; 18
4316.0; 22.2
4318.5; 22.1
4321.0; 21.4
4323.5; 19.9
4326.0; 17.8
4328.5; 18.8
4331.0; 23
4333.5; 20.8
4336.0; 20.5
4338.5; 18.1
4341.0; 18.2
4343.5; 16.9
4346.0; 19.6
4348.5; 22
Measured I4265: 1.15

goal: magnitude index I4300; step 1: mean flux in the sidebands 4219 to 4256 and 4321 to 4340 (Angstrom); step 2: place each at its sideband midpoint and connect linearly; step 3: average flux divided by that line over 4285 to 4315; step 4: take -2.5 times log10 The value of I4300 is 0.22 mag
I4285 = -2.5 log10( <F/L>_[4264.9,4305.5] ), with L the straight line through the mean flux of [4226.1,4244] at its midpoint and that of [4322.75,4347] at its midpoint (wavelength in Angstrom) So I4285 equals 0.119 mag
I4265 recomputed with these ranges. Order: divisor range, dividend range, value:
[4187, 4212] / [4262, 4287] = 1.04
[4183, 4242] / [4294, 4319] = 0.96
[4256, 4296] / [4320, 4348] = 1.15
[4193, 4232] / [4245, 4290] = 1.03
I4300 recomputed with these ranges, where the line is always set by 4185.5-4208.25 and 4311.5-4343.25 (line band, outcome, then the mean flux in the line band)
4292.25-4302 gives 0.26 mag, 15.3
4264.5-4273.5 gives 0.10 mag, 17.3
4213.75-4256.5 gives 0.02 mag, 18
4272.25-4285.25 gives 0.07 mag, 17.9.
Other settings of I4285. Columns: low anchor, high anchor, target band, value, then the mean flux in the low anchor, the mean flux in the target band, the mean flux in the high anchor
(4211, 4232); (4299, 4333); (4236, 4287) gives -0.012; 17.8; 18.1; 18.1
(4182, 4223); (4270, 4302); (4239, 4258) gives -0.073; 17.9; 18.4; 16.7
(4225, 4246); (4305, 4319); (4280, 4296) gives 0.016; 18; 17.5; 17.7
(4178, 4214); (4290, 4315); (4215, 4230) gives -0.073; 17.3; 18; 15.3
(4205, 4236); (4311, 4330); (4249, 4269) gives 0.051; 17.8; 17.8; 19.9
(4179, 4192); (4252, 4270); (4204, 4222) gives -0.087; 16.6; 18.5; 17.7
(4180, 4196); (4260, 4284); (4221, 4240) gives 0.005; 16.9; 17.3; 17.8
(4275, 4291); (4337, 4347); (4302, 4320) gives 0.059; 18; 17.2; 18.2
